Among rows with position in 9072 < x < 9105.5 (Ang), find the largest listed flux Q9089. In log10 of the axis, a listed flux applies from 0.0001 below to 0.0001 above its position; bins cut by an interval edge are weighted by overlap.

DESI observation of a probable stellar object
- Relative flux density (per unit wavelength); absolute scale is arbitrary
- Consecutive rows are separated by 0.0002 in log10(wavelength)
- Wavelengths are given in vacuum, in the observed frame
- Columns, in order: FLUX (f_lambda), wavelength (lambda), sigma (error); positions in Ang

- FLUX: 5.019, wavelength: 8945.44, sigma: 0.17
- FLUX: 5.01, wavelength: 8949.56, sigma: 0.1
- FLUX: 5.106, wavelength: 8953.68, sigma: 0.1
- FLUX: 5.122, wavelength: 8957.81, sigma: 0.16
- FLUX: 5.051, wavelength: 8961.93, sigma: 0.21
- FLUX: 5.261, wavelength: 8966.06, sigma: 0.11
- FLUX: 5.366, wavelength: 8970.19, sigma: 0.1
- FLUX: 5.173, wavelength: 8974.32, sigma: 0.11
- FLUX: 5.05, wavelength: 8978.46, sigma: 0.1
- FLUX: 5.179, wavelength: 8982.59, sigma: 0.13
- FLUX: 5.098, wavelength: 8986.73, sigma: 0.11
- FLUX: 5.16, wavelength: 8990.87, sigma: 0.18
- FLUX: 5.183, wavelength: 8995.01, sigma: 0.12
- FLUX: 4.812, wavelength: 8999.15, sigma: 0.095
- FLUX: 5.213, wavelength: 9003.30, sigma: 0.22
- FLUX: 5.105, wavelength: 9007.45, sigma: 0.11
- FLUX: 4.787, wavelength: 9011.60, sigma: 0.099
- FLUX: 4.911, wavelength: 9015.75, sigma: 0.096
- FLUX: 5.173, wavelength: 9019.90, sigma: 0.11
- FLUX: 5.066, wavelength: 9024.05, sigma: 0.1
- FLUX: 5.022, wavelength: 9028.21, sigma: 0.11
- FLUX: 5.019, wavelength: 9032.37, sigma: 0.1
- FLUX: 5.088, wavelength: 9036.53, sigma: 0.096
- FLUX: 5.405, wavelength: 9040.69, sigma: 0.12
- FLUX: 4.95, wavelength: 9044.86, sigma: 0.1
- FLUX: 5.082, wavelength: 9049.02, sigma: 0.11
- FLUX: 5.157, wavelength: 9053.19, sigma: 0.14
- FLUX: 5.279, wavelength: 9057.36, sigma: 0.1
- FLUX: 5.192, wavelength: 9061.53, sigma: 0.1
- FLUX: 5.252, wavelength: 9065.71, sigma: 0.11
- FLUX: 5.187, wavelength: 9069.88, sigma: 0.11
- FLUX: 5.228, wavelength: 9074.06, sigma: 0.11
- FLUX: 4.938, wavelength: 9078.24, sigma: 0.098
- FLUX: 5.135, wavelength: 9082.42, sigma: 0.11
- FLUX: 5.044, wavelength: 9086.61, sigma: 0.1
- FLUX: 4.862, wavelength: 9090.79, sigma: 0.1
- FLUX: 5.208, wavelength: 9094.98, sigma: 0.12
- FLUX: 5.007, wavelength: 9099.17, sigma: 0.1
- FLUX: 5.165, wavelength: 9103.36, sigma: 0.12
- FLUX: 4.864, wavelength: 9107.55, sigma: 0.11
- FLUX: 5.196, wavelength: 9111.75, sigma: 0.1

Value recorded 5.228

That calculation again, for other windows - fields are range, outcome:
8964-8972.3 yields 5.366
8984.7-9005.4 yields 5.213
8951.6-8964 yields 5.122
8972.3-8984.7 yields 5.179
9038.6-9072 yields 5.405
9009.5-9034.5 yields 5.173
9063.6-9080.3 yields 5.252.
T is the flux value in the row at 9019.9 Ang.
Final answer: 5.173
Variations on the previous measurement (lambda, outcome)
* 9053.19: 5.157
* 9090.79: 4.862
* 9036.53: 5.088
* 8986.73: 5.098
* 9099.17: 5.007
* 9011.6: 4.787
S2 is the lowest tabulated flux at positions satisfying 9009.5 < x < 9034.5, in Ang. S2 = 4.787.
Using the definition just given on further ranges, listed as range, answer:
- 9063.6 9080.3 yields 4.938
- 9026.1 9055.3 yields 4.95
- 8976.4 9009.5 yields 4.812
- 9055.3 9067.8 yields 5.192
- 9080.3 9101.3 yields 4.862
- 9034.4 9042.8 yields 5.088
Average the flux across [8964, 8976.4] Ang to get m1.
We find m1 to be 5.26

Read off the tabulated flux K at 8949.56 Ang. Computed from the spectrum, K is 5.01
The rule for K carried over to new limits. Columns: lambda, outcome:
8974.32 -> 5.173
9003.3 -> 5.213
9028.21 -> 5.022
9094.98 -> 5.208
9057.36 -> 5.279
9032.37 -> 5.019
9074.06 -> 5.228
